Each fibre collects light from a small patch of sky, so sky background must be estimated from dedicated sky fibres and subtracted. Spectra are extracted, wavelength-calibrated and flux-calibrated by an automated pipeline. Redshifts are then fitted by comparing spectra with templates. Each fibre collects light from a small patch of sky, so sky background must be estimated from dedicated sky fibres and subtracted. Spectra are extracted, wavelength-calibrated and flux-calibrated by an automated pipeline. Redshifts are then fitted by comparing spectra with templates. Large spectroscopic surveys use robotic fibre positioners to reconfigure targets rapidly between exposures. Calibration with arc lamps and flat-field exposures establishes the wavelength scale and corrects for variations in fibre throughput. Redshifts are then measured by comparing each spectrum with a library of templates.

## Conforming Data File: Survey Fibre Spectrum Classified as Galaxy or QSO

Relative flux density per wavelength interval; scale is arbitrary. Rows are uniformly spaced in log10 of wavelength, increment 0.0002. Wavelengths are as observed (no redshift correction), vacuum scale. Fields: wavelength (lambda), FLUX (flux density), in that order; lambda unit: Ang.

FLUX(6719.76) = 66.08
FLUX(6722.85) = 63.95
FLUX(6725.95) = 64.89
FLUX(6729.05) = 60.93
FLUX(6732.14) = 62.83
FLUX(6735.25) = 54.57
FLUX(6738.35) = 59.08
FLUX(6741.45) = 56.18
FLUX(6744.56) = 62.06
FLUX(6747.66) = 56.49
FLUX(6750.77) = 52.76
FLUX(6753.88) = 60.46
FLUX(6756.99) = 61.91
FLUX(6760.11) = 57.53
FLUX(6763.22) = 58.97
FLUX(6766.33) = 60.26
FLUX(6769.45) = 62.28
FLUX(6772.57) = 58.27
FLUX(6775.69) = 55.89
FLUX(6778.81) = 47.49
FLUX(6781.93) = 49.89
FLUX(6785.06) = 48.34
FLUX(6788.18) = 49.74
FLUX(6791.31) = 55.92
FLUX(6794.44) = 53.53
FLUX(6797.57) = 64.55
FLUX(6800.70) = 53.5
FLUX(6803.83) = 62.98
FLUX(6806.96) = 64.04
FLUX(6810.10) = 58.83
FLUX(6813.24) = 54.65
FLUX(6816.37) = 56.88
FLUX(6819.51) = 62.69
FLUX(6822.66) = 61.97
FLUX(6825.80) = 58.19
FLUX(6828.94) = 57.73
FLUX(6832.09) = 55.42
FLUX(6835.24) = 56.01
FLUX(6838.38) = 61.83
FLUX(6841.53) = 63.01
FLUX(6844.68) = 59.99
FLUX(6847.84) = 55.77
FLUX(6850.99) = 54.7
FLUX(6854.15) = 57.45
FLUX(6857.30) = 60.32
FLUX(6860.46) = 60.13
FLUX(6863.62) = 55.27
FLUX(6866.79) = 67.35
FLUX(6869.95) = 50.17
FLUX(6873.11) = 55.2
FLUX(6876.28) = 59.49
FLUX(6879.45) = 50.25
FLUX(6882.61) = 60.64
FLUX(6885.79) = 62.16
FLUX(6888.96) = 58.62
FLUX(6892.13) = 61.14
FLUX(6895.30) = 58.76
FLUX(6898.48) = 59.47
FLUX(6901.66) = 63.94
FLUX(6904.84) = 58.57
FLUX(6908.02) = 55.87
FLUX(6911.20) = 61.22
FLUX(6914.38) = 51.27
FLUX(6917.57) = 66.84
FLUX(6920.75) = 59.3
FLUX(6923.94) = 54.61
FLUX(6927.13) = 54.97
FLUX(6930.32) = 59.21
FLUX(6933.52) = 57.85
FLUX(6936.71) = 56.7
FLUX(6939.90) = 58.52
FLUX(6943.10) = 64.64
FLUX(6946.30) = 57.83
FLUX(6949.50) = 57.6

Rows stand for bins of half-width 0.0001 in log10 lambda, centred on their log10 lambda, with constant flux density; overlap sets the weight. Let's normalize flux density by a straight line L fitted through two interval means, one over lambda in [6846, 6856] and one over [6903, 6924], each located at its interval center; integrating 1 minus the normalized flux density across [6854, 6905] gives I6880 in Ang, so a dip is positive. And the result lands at -1.4 Ang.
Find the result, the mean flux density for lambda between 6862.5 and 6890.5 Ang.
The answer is 57.7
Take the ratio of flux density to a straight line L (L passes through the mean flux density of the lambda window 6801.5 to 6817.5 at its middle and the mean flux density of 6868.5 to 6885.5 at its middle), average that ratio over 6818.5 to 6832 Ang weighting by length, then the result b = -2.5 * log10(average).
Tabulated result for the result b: -0.02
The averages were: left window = 59.3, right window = 55.7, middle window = 59.5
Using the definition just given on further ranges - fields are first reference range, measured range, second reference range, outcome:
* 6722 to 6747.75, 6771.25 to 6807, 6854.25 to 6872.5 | 0.08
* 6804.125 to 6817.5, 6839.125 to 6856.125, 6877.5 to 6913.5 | 0.01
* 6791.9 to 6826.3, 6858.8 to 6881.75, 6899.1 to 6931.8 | 0.04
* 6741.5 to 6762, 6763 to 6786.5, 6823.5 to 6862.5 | 0.07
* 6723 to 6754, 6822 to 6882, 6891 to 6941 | 0.02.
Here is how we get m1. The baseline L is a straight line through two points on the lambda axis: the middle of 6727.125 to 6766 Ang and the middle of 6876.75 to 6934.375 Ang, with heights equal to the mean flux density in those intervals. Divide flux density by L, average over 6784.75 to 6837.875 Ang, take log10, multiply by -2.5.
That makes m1 0.02 mag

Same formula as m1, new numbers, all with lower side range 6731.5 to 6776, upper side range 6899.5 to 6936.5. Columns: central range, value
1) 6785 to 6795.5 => 0.12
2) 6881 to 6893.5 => -0.04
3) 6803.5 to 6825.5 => -0.03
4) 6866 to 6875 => 0.03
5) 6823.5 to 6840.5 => 0.01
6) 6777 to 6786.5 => 0.20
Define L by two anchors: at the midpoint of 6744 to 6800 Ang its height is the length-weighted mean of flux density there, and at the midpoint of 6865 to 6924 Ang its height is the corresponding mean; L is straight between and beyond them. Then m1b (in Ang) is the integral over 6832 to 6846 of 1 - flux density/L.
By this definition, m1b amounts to -0.5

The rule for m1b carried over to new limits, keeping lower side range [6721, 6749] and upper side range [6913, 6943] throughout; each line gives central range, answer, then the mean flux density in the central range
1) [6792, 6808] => 0.03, 59.4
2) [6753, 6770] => -0.05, 60.1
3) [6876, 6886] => 0.20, 57.4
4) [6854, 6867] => -0.18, 59.6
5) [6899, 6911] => -0.27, 59.7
